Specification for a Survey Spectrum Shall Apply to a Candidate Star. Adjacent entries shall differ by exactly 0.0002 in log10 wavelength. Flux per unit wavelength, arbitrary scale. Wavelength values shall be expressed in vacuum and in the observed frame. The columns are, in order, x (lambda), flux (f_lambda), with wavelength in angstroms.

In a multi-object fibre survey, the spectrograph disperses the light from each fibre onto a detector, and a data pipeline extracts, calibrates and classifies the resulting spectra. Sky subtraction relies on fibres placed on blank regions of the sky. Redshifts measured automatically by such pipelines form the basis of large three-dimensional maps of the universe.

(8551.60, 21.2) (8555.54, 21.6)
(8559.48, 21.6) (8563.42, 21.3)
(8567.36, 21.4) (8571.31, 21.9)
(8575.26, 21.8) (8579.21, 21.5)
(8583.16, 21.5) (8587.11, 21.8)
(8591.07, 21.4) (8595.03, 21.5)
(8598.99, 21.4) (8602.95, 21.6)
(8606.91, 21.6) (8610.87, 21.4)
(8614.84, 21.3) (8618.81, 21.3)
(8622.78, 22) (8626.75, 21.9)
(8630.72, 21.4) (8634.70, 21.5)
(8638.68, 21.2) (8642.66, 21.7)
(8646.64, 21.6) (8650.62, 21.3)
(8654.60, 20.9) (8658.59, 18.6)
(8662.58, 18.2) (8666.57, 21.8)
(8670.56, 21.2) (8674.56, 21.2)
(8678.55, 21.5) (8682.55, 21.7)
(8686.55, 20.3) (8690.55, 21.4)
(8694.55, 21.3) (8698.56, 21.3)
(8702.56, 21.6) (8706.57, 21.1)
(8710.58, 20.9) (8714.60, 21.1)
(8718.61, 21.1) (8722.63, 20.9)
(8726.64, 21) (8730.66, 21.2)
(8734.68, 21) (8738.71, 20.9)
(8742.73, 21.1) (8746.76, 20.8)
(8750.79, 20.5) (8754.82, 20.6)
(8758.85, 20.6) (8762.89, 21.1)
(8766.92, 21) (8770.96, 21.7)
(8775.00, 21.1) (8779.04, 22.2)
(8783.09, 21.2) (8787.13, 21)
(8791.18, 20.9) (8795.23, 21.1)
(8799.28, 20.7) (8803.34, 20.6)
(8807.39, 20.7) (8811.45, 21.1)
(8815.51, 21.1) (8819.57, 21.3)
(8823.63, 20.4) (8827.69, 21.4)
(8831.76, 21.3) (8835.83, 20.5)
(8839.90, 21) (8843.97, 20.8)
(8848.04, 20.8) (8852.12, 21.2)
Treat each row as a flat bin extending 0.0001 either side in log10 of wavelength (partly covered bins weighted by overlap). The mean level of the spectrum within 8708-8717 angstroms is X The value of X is 21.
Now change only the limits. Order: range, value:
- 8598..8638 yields 21.5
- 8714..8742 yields 21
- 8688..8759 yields 21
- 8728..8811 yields 21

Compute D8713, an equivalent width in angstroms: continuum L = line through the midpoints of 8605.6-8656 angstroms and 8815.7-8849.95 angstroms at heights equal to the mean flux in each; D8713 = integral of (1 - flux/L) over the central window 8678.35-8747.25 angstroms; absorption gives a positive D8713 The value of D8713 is 0.5 angstroms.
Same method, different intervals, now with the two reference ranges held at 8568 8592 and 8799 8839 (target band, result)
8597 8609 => 0.02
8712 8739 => 0.21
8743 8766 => 0.38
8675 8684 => -0.08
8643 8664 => 1.10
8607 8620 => 0.10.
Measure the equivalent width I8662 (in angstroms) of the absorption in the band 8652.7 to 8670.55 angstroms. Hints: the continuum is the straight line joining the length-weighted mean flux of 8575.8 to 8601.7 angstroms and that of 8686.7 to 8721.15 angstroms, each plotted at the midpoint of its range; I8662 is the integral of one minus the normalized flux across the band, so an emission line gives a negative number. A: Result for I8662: 1.1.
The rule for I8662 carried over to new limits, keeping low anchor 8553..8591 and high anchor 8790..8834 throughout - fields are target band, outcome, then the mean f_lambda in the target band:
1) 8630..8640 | 0.02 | 21.4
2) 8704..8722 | 0.14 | 21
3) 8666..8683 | -0.09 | 21.4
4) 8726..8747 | 0.14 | 21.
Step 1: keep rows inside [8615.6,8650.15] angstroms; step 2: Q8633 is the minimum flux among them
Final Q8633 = 21.2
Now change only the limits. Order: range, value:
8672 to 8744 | 20.3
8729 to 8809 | 20.5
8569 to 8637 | 21.3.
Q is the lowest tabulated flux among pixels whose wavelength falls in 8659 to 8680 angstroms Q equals 18.2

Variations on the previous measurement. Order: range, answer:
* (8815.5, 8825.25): 20.4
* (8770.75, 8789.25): 21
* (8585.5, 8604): 21.4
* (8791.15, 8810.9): 20.6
